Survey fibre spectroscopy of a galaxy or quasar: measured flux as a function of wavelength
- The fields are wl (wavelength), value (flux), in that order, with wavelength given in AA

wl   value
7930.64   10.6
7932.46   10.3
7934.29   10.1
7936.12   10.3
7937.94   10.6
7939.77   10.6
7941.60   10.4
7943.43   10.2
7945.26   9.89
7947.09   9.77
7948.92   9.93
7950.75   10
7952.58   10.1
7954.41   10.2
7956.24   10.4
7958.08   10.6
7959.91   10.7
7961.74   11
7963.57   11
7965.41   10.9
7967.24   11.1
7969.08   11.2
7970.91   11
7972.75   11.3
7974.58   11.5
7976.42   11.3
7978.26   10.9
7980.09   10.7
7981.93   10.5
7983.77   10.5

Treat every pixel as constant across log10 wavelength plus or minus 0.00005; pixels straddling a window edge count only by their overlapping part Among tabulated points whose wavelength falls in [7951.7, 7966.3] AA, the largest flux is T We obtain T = 11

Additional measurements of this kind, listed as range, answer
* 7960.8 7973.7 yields 11.3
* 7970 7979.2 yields 11.5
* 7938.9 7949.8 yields 10.6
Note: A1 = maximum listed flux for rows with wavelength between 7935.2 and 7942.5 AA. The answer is 10.6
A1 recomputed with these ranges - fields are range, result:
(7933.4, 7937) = 10.3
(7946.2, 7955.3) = 10.2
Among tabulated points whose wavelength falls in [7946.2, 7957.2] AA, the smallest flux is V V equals 9.77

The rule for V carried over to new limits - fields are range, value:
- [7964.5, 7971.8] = 10.9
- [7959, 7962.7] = 10.7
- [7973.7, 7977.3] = 11.3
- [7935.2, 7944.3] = 10.2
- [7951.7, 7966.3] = 10.1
